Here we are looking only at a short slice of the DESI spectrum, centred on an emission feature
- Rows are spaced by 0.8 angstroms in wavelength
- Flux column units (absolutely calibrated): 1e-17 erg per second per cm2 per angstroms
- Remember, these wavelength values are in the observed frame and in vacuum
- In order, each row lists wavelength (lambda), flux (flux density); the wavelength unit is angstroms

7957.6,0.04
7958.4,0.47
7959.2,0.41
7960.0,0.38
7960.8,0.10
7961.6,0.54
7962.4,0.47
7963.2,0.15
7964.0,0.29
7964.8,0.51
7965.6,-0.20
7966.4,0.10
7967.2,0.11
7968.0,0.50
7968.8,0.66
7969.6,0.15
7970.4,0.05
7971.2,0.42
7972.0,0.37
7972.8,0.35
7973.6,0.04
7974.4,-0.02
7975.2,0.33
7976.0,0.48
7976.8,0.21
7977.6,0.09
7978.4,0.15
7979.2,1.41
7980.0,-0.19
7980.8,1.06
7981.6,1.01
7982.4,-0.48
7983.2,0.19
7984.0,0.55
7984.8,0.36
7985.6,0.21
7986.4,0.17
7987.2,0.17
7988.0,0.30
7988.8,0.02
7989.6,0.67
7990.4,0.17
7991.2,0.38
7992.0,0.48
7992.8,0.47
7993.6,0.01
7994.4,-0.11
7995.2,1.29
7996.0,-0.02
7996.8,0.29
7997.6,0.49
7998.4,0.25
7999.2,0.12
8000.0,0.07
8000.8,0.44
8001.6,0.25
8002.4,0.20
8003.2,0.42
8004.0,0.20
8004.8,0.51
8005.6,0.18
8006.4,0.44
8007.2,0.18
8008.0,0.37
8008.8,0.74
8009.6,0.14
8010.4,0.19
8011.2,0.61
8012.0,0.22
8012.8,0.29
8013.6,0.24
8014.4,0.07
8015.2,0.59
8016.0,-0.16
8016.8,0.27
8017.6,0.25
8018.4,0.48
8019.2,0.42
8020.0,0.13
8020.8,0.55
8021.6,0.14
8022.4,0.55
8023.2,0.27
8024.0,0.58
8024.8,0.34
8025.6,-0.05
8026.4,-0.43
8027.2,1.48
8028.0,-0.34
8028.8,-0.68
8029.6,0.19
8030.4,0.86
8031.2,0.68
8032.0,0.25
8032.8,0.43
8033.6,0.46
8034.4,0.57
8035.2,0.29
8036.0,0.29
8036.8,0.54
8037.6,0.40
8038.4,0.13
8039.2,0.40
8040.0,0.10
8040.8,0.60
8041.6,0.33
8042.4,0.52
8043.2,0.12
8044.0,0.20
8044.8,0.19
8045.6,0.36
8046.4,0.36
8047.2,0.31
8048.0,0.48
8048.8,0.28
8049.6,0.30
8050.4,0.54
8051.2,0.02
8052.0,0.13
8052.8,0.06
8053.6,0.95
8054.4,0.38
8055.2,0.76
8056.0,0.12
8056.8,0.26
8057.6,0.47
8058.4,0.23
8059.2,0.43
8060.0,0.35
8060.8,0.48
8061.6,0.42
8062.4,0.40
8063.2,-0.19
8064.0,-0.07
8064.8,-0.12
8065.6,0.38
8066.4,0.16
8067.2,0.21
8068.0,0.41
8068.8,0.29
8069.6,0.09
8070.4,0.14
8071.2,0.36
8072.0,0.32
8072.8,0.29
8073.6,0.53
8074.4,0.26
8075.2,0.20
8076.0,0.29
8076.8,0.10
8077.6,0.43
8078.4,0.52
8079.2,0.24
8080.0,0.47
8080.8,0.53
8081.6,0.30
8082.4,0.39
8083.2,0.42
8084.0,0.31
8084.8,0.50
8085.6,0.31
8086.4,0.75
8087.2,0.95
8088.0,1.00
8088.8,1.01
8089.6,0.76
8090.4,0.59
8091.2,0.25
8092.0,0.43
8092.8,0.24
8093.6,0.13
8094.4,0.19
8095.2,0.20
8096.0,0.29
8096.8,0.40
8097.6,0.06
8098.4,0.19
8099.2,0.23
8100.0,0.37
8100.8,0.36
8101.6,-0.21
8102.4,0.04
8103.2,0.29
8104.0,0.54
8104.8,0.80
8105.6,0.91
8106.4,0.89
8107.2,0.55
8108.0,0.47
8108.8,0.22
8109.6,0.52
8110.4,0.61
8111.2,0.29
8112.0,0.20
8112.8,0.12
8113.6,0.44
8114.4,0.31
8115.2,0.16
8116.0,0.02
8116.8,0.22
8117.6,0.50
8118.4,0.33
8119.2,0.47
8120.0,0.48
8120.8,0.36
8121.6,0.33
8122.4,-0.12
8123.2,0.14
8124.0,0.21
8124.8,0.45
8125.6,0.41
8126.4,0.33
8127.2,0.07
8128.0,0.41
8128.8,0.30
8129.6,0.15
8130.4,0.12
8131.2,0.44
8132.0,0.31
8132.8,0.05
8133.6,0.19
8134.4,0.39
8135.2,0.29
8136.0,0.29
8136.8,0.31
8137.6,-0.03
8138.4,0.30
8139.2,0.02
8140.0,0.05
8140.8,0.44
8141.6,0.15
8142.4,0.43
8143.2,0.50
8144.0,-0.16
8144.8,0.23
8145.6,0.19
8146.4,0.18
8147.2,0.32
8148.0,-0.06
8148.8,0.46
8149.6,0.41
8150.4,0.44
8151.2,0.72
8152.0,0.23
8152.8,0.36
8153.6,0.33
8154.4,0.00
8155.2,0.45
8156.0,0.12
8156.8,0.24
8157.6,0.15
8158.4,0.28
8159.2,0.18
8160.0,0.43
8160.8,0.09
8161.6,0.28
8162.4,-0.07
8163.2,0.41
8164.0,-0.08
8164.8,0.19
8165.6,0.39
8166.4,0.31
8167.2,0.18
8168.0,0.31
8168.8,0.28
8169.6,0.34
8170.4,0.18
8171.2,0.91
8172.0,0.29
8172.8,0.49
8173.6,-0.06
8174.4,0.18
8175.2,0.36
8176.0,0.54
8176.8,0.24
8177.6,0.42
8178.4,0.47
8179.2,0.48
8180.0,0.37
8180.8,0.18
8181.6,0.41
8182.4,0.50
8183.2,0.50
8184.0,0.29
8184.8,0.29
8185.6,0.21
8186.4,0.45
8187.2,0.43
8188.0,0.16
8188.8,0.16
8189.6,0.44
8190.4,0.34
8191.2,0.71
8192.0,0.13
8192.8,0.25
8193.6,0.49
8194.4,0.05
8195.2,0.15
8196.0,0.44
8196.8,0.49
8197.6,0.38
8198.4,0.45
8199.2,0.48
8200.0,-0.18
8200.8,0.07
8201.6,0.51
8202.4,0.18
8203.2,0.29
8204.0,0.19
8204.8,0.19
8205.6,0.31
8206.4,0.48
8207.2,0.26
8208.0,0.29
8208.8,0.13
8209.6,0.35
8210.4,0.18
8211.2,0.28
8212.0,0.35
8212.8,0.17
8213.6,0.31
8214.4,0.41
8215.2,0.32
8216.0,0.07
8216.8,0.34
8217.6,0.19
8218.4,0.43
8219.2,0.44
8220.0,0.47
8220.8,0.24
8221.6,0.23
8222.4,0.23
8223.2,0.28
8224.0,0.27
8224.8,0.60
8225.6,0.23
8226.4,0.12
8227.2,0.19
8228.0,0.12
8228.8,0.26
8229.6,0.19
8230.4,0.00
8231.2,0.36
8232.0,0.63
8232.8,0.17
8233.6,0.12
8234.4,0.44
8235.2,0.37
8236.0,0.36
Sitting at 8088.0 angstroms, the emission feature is [S II] 6716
